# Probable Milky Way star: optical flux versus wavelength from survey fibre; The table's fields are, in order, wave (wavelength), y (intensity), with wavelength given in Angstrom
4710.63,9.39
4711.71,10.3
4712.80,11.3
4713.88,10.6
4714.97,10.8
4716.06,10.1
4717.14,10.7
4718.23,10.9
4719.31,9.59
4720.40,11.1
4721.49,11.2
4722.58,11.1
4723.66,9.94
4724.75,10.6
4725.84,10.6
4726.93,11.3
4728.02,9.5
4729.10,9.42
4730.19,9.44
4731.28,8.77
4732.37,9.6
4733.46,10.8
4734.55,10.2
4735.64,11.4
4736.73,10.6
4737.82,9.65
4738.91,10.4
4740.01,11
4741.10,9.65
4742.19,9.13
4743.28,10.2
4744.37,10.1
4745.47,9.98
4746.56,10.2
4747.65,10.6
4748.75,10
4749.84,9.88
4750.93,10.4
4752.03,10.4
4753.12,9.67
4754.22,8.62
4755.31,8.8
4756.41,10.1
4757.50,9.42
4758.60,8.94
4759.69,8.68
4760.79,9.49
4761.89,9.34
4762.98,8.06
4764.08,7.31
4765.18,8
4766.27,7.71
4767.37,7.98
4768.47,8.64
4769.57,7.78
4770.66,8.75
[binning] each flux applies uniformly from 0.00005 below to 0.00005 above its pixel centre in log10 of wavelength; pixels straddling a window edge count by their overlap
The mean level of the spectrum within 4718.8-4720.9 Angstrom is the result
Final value 10.3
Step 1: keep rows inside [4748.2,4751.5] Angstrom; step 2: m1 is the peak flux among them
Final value 10.4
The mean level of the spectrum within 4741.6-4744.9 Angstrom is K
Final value 9.82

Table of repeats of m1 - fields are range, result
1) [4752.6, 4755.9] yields 9.67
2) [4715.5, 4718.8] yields 10.9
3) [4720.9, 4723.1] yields 11.2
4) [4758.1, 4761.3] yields 9.49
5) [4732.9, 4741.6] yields 11.4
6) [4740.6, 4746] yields 10.2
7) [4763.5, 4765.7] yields 8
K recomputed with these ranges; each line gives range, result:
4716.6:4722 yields 10.7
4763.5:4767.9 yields 7.75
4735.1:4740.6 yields 10.6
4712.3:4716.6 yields 10.7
